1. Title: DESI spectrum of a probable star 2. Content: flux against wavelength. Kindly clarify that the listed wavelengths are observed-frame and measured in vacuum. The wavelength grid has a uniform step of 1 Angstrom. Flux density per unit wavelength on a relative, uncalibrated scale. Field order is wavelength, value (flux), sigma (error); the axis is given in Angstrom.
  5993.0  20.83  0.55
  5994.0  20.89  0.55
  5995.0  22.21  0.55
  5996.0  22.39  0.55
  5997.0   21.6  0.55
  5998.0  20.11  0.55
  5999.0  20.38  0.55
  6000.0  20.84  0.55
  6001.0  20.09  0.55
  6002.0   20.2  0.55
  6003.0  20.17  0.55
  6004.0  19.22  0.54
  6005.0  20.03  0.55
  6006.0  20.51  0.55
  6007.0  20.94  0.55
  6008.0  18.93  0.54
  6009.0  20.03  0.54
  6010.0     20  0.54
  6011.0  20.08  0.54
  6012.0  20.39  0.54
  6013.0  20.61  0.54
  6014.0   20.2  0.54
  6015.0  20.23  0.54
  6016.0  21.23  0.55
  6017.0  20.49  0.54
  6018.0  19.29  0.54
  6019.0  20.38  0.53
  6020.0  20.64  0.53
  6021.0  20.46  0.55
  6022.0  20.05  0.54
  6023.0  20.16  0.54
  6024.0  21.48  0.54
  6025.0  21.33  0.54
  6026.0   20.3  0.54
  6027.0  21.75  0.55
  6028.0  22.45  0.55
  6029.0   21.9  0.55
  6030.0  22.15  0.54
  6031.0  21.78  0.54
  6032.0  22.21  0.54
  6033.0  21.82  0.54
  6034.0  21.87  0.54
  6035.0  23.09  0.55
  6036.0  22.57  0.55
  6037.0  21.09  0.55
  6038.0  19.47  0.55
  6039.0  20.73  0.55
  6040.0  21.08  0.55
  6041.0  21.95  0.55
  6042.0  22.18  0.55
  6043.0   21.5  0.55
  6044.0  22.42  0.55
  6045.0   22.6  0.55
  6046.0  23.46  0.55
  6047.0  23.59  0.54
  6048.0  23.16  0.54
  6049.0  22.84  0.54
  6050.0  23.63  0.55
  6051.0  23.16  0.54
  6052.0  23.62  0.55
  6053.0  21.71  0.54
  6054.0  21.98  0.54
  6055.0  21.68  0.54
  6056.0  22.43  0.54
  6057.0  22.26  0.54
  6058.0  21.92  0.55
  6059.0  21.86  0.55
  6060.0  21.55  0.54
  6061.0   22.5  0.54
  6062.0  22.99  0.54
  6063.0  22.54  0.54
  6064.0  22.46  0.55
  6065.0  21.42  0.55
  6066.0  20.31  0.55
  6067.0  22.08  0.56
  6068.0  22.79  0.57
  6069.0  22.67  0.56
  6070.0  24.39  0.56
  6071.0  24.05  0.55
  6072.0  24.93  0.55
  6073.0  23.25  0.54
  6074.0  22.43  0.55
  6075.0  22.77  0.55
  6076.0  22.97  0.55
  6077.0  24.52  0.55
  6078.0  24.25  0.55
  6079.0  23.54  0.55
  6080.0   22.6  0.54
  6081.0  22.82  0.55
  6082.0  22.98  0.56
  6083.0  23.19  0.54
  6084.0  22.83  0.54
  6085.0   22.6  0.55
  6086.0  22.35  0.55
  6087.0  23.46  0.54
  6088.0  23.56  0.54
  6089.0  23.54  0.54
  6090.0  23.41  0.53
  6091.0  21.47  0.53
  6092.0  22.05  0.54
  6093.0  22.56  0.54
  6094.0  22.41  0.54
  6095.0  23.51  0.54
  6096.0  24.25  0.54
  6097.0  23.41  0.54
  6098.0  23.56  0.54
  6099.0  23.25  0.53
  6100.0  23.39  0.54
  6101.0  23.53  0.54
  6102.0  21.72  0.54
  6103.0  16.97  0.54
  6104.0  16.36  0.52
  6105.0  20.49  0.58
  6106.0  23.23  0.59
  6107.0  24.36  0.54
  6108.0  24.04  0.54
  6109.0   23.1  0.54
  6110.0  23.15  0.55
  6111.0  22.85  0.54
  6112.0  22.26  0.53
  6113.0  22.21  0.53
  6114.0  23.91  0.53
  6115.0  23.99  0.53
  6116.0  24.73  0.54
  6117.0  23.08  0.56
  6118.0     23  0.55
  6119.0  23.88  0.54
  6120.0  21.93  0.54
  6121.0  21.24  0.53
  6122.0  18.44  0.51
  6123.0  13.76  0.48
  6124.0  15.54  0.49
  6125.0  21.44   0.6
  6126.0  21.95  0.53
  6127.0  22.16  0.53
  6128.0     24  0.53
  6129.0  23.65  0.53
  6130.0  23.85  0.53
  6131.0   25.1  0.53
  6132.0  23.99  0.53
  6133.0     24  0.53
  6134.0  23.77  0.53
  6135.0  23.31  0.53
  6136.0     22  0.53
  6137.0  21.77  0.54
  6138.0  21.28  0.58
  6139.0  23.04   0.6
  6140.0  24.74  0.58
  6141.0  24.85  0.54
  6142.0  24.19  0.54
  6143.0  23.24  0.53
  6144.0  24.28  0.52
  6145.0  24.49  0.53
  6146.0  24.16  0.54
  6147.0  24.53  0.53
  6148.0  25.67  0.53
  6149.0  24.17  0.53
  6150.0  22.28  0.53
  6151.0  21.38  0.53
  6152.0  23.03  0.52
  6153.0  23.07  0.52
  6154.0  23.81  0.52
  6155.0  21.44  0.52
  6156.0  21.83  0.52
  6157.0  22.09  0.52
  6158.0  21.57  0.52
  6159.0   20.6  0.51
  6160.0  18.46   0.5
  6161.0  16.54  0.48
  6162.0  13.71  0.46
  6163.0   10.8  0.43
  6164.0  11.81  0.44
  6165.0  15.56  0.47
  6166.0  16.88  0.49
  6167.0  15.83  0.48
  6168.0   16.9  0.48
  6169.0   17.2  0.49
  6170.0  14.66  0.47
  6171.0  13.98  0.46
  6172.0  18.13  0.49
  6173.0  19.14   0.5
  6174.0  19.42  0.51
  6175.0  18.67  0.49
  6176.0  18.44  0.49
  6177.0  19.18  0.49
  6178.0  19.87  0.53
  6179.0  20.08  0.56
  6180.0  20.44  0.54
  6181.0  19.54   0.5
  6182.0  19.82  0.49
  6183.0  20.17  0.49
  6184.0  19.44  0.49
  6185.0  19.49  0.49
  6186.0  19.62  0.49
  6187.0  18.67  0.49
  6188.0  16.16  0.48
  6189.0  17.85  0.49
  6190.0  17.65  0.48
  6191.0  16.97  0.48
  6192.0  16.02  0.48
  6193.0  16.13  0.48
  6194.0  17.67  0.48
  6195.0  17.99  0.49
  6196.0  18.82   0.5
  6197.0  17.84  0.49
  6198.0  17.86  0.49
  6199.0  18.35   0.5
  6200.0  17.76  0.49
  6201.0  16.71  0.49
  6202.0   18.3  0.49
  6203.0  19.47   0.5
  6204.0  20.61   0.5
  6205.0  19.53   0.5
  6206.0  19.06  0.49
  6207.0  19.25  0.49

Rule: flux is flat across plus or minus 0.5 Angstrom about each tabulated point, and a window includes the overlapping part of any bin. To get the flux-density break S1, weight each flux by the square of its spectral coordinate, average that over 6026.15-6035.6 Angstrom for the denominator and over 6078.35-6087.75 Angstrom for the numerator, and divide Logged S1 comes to 1.06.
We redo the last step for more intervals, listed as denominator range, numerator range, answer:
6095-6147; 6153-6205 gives 0.82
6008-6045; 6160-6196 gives 0.87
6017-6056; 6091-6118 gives 1.06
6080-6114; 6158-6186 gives 0.80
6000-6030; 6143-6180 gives 1.00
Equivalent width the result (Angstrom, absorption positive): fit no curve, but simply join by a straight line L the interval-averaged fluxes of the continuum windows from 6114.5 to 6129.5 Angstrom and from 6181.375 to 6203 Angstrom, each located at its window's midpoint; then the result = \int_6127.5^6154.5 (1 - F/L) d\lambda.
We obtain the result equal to -3.97 Angstrom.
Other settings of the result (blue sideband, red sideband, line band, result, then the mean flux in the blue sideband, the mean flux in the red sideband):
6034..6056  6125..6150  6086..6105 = 0.6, 22.3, 23.6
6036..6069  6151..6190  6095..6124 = -2.3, 22.2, 18.5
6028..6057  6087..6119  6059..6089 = -0.6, 22.2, 22.7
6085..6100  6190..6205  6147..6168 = 0.4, 23.1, 17.9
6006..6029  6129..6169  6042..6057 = -1.4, 20.5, 21.4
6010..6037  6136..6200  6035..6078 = -3.6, 21.1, 19.6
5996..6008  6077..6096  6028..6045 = -0.3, 20.4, 23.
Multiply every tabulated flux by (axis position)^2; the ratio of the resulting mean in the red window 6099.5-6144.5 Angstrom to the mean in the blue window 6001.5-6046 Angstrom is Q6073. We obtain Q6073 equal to 1.1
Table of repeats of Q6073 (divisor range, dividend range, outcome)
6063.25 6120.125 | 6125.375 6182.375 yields 0.93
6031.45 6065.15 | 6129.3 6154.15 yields 1.09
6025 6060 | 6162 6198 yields 0.83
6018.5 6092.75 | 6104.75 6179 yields 0.97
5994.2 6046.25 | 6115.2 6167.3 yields 1.06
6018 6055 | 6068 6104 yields 1.07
